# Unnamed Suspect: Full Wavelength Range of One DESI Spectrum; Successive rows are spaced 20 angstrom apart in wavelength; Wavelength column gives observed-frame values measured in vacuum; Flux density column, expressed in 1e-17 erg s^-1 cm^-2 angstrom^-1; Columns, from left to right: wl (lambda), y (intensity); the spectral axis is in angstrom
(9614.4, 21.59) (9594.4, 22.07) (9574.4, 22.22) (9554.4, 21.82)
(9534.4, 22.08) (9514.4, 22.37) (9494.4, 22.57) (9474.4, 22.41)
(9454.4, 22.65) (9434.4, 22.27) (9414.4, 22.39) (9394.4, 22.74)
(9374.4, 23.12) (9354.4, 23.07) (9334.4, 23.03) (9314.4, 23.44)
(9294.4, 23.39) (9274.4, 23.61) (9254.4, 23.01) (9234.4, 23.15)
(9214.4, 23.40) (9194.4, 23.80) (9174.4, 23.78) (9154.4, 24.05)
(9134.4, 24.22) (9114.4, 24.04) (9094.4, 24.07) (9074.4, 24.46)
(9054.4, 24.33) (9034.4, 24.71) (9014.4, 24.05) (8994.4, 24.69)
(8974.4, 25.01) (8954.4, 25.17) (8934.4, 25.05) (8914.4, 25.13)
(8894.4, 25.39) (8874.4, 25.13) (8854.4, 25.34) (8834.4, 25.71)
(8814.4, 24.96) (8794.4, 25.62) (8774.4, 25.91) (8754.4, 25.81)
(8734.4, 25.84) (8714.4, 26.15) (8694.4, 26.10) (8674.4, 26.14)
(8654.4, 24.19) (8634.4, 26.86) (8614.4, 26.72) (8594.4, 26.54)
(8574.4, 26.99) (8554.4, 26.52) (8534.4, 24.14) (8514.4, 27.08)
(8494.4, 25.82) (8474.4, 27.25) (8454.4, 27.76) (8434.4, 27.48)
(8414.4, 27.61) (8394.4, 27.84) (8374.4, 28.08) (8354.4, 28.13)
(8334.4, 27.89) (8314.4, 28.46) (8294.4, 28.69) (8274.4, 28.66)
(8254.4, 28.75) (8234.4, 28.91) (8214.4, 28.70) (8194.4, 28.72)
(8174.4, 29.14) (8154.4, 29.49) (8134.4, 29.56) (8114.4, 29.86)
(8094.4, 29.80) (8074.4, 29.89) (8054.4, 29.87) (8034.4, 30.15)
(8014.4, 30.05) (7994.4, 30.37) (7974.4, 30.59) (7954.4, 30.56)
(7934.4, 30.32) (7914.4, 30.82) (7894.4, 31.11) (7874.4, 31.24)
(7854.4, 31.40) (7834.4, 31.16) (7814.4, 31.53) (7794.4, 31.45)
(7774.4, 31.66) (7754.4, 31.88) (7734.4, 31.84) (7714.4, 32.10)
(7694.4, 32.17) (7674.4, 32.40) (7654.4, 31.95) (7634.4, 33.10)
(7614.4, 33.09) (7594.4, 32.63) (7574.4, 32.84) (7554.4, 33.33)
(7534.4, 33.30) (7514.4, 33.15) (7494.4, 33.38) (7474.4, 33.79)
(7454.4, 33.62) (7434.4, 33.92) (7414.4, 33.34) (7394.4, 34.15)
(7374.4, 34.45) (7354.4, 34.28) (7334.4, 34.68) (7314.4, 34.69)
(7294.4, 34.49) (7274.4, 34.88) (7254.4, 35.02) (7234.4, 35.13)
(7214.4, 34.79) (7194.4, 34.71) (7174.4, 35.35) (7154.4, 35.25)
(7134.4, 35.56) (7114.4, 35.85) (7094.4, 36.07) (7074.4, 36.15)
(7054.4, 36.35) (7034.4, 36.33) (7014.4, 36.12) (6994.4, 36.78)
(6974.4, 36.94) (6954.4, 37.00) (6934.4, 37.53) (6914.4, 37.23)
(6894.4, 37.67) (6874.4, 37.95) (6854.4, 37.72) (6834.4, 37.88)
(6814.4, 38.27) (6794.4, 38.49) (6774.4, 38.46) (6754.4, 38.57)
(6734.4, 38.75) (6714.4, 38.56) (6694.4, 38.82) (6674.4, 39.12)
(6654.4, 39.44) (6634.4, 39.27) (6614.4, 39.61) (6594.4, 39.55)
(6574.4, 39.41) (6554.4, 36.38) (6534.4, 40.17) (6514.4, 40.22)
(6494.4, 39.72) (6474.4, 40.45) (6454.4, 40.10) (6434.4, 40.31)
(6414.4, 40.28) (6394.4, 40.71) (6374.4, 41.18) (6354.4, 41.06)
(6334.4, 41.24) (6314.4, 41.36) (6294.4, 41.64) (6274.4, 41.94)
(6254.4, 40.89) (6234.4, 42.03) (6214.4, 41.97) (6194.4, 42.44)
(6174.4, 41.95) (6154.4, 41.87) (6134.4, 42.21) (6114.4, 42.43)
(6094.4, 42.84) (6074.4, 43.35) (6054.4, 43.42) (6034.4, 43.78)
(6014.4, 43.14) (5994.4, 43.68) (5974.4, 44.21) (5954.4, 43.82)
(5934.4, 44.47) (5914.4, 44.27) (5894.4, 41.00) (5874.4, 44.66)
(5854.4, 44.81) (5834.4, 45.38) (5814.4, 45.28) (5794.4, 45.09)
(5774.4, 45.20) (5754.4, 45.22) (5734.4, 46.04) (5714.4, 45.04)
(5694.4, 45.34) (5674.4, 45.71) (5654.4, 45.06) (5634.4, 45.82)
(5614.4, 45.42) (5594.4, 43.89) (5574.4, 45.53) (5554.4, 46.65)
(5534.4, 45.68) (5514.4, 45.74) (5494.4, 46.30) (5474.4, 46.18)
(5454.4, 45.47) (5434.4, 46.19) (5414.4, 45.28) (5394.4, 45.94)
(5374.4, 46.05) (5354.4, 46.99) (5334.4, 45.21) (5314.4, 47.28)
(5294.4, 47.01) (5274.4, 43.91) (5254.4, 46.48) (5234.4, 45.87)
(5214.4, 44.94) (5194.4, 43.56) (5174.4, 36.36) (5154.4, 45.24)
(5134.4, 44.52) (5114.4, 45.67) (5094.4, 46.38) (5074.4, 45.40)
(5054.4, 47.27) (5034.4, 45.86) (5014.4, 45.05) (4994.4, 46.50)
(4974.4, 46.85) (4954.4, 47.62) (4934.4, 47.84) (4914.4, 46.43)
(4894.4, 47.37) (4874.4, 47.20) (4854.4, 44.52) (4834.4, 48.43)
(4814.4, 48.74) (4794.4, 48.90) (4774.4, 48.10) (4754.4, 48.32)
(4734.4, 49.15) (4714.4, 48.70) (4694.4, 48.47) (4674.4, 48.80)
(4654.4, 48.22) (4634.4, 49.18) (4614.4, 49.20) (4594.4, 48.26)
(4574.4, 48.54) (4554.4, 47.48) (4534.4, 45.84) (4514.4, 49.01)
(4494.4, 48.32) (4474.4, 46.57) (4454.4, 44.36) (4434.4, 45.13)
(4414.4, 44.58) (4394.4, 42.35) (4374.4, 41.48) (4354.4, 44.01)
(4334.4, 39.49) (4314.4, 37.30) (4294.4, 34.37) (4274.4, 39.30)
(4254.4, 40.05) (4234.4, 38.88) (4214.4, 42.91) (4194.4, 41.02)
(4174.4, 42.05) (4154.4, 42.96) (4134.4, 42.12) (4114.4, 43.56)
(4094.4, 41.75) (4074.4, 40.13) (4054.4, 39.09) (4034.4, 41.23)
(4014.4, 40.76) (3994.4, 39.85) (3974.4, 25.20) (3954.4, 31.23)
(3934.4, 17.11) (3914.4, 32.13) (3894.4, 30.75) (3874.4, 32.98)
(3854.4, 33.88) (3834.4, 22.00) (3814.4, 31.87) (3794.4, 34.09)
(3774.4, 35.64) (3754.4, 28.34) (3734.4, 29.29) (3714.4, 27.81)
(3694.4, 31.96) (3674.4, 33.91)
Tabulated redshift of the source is 0.00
